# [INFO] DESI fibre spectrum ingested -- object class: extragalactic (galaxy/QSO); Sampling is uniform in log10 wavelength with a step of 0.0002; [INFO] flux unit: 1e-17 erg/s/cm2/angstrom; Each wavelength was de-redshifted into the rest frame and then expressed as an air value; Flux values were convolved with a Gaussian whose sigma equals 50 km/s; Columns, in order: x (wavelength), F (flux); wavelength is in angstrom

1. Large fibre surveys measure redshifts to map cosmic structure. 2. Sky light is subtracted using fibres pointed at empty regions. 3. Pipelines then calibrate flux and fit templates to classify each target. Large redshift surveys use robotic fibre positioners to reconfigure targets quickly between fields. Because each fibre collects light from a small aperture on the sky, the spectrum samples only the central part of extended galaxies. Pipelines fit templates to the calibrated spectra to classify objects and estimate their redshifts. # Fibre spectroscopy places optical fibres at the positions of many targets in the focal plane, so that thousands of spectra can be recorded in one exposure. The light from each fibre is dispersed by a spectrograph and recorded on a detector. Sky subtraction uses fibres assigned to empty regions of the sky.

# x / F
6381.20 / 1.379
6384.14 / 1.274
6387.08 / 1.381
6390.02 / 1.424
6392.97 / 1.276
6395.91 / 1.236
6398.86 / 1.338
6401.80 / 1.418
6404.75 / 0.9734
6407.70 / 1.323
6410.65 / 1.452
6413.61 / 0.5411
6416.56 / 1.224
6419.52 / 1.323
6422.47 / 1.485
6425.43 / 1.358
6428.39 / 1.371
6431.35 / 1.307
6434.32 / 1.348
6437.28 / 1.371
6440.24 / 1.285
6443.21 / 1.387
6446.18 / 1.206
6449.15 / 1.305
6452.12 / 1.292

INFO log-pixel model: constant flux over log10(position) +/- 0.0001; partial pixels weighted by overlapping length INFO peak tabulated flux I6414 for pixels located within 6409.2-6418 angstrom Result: 1.452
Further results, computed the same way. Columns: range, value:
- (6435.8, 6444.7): 1.387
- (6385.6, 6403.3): 1.424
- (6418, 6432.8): 1.485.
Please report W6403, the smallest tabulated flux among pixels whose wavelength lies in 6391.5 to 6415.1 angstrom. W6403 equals 0.5411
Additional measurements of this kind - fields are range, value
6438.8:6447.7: 1.206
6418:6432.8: 1.307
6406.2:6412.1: 1.323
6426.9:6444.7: 1.285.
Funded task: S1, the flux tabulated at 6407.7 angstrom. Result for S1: 1.323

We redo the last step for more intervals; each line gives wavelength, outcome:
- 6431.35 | 1.307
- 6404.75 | 0.9734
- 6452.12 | 1.292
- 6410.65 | 1.452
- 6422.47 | 1.485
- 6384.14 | 1.274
